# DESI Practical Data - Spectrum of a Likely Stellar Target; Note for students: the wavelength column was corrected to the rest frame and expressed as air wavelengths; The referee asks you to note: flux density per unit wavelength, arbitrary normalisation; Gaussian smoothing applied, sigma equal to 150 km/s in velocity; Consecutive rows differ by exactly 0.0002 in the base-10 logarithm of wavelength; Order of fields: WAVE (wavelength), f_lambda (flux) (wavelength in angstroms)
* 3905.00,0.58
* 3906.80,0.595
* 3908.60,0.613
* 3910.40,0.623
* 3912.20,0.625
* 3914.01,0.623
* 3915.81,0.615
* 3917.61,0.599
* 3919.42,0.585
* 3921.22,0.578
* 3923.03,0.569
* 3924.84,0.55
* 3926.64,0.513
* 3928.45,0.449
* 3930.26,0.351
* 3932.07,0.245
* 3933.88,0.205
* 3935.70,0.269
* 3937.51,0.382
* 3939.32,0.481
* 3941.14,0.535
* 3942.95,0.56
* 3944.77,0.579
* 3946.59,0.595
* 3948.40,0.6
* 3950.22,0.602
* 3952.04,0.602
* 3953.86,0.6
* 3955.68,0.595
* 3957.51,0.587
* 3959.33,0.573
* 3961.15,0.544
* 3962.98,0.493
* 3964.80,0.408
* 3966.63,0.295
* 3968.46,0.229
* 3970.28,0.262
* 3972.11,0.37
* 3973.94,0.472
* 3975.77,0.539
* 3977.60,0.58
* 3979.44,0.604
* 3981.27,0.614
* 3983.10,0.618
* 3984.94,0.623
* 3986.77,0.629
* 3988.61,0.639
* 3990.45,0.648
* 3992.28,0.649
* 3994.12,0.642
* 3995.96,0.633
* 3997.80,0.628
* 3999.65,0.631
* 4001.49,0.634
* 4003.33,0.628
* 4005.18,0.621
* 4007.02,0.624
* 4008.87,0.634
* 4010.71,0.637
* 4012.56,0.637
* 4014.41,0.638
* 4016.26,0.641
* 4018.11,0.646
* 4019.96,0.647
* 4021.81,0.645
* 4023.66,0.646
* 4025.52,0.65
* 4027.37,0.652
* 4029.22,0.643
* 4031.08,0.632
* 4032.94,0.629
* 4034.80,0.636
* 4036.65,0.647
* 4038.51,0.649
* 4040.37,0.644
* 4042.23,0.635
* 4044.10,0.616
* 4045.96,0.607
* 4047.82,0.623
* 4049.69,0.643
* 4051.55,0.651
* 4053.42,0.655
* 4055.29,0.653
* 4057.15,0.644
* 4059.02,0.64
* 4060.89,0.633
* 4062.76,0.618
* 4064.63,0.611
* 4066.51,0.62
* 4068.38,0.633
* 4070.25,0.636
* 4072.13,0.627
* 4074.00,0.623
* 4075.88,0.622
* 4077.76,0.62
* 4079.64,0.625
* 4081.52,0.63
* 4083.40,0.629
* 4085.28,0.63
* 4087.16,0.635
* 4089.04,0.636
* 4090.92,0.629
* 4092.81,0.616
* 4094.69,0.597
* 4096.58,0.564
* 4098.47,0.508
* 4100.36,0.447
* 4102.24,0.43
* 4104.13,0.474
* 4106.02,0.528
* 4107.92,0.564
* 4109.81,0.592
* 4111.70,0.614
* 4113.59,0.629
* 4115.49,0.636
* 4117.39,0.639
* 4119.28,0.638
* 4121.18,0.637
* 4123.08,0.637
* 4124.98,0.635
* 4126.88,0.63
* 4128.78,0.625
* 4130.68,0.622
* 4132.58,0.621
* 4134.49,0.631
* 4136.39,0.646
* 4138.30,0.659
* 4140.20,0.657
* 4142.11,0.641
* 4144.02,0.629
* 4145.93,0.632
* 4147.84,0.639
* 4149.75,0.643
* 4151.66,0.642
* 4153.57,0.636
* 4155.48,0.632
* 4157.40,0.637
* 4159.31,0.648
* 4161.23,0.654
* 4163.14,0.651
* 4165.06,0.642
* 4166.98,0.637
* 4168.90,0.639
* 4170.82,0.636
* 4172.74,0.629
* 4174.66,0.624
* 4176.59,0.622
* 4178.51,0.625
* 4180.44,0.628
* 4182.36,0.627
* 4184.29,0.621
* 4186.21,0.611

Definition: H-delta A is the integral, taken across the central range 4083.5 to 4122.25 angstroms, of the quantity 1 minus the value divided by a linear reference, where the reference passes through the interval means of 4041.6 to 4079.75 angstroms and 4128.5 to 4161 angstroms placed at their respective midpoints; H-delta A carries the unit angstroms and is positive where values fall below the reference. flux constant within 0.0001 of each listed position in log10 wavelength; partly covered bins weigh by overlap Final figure 3.11 angstroms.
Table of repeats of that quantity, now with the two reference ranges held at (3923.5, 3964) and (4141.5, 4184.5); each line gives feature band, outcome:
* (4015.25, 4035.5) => -3.5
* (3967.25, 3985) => 1.2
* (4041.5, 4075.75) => -3.7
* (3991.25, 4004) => -2.5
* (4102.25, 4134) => 0.2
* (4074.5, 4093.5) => -1.4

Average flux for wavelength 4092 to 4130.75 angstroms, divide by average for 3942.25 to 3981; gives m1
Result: 1.1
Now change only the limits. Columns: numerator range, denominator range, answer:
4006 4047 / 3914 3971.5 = 1.31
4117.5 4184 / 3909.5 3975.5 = 1.29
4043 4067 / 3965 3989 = 1.28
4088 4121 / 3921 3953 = 1.20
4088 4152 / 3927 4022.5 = 1.12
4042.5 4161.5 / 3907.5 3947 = 1.22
